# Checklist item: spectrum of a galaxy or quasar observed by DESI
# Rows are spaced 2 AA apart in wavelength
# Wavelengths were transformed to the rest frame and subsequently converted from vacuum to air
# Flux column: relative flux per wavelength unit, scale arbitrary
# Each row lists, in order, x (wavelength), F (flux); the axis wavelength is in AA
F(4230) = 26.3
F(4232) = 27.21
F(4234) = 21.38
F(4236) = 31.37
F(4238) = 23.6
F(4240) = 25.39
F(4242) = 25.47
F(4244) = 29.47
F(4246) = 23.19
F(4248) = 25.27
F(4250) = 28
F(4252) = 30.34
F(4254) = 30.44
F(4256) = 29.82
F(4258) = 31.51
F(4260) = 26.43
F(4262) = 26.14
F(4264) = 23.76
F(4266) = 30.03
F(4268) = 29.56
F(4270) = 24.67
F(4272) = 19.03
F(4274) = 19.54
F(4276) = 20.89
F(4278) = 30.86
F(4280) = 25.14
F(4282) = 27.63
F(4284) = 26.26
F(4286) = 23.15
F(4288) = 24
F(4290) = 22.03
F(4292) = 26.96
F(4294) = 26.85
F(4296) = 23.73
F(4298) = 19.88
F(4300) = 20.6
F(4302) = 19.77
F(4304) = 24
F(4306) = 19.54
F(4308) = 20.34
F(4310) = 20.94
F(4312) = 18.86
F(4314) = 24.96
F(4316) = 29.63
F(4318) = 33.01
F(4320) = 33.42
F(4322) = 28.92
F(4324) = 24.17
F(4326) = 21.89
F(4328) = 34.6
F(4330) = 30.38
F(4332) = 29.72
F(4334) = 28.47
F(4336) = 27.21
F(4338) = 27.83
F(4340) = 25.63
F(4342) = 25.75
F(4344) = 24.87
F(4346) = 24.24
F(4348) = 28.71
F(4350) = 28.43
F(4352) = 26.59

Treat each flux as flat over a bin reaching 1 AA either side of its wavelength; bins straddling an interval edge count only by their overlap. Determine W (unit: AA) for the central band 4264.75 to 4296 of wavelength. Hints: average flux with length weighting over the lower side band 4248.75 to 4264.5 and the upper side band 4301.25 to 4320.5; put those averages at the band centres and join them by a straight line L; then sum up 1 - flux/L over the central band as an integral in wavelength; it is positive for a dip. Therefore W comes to 1.8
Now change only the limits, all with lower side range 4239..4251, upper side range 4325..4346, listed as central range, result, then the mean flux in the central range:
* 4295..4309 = 3.04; 21.1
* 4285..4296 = 0.94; 24.5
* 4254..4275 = 0.12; 26.3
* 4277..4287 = 0.03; 26.6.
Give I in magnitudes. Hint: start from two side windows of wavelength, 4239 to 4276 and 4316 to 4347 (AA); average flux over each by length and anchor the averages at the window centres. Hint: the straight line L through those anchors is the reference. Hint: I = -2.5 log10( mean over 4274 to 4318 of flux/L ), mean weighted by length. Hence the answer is 0.15 mag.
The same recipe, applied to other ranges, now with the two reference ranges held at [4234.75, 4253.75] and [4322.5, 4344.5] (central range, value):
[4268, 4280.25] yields 0.14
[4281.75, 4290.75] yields 0.12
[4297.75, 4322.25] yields 0.13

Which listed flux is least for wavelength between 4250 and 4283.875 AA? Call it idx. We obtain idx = 19.03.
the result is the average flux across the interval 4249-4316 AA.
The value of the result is 24.8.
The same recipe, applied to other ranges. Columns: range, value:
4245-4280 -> 26.4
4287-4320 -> 23.7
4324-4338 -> 28.3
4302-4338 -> 26.3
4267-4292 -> 24.5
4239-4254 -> 27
